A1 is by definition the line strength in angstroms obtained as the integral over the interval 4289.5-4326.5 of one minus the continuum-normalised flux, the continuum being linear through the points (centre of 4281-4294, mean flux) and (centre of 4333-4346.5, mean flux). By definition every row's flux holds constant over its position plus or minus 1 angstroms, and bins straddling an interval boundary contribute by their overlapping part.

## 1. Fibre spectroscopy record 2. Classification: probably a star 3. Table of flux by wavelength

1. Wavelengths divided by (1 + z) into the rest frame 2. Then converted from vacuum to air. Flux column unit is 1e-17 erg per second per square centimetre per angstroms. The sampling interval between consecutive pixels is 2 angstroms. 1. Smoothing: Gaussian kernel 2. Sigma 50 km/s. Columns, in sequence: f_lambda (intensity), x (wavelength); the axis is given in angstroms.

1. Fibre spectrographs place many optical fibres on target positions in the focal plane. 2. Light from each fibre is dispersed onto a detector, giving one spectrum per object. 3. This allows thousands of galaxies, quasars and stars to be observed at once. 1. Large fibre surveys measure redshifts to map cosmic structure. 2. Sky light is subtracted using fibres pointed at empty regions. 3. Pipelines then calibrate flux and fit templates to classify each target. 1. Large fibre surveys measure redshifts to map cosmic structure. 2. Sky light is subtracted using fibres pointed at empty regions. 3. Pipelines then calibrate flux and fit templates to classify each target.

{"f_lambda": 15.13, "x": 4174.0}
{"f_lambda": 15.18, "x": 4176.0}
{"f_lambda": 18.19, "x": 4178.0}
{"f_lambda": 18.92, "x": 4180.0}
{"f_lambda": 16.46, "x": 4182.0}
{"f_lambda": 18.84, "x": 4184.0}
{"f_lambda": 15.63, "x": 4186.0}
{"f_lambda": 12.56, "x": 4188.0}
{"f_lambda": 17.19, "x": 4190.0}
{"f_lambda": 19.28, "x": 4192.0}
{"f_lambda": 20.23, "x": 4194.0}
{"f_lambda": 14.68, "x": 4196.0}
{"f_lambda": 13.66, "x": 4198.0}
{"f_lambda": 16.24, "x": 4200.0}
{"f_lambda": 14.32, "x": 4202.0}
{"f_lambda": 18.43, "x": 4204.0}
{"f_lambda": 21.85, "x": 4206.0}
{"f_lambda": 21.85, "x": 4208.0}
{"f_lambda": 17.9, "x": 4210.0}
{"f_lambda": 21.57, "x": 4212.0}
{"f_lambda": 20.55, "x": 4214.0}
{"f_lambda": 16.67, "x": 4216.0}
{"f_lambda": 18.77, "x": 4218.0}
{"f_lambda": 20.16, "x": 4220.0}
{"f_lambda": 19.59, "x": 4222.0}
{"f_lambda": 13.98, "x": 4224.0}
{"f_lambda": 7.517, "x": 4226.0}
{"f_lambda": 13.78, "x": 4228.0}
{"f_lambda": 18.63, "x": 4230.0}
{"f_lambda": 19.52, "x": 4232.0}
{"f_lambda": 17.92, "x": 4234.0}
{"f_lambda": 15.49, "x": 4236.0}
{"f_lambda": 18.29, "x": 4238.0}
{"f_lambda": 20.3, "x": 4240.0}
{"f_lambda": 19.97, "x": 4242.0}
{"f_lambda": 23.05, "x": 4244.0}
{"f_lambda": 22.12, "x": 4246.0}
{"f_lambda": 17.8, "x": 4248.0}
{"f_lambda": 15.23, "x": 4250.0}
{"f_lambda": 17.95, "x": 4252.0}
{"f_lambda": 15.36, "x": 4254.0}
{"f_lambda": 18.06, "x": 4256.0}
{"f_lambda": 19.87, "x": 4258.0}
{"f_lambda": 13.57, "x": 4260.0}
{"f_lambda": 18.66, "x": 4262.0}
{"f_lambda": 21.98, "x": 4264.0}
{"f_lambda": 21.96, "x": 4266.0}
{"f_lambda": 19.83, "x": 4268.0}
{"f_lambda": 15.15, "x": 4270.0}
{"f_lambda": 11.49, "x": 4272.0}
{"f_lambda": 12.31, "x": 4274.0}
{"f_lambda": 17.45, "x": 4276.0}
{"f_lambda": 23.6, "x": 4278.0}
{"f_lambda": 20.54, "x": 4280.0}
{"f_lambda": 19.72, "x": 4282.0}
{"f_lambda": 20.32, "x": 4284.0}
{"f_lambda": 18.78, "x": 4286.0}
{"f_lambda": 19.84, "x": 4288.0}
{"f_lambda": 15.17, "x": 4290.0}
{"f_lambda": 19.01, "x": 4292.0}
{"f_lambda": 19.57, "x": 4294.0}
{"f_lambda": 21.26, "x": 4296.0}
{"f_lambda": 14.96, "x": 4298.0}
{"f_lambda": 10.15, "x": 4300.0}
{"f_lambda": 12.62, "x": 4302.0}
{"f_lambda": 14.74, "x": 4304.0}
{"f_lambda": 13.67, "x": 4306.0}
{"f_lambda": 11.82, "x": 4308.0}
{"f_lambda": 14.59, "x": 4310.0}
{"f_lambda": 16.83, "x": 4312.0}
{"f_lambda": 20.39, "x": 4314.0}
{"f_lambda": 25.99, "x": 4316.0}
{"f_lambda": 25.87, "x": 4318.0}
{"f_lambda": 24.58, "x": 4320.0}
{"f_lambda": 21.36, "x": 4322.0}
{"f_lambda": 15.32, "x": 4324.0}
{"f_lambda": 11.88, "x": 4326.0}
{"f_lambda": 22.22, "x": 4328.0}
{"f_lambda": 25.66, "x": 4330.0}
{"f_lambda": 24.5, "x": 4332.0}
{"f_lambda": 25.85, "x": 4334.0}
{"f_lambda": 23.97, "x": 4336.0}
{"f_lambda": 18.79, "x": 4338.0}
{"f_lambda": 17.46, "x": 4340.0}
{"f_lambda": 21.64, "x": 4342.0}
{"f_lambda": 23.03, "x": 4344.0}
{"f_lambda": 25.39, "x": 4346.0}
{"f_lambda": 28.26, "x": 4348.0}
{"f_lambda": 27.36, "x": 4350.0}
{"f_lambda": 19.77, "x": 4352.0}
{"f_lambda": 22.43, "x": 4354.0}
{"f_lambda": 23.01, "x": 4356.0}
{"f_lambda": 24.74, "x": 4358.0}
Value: 5.0 angstroms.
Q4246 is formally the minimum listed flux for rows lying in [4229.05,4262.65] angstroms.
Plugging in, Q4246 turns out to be 13.57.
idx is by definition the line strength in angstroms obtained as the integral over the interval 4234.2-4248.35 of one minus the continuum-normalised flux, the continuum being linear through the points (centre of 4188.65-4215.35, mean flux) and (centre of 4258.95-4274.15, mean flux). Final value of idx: -1.6 angstroms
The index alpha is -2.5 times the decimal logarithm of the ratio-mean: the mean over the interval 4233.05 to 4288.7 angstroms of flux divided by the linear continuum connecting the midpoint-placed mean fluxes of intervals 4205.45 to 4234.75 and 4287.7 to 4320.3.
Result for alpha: -0.04 mag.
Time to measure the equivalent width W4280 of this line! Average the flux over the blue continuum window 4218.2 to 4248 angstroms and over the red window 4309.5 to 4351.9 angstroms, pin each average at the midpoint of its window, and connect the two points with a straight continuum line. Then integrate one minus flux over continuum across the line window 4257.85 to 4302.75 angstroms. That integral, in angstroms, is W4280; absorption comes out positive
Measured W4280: 4.8 angstroms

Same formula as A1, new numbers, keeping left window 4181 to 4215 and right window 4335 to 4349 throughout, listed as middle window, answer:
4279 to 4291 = 0.9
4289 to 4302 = 2.9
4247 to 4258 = 1.4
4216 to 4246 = 1.8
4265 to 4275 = 2.0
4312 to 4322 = -0.6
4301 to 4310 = 3.4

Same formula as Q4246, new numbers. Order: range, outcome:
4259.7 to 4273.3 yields 11.49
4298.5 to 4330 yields 10.15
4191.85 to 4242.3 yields 7.517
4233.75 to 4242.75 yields 15.49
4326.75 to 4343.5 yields 17.46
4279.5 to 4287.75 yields 18.78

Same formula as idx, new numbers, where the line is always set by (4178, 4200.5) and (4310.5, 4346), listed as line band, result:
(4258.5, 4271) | 0.49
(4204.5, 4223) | -2.35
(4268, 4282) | 1.79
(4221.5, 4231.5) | 1.86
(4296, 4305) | 2.86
